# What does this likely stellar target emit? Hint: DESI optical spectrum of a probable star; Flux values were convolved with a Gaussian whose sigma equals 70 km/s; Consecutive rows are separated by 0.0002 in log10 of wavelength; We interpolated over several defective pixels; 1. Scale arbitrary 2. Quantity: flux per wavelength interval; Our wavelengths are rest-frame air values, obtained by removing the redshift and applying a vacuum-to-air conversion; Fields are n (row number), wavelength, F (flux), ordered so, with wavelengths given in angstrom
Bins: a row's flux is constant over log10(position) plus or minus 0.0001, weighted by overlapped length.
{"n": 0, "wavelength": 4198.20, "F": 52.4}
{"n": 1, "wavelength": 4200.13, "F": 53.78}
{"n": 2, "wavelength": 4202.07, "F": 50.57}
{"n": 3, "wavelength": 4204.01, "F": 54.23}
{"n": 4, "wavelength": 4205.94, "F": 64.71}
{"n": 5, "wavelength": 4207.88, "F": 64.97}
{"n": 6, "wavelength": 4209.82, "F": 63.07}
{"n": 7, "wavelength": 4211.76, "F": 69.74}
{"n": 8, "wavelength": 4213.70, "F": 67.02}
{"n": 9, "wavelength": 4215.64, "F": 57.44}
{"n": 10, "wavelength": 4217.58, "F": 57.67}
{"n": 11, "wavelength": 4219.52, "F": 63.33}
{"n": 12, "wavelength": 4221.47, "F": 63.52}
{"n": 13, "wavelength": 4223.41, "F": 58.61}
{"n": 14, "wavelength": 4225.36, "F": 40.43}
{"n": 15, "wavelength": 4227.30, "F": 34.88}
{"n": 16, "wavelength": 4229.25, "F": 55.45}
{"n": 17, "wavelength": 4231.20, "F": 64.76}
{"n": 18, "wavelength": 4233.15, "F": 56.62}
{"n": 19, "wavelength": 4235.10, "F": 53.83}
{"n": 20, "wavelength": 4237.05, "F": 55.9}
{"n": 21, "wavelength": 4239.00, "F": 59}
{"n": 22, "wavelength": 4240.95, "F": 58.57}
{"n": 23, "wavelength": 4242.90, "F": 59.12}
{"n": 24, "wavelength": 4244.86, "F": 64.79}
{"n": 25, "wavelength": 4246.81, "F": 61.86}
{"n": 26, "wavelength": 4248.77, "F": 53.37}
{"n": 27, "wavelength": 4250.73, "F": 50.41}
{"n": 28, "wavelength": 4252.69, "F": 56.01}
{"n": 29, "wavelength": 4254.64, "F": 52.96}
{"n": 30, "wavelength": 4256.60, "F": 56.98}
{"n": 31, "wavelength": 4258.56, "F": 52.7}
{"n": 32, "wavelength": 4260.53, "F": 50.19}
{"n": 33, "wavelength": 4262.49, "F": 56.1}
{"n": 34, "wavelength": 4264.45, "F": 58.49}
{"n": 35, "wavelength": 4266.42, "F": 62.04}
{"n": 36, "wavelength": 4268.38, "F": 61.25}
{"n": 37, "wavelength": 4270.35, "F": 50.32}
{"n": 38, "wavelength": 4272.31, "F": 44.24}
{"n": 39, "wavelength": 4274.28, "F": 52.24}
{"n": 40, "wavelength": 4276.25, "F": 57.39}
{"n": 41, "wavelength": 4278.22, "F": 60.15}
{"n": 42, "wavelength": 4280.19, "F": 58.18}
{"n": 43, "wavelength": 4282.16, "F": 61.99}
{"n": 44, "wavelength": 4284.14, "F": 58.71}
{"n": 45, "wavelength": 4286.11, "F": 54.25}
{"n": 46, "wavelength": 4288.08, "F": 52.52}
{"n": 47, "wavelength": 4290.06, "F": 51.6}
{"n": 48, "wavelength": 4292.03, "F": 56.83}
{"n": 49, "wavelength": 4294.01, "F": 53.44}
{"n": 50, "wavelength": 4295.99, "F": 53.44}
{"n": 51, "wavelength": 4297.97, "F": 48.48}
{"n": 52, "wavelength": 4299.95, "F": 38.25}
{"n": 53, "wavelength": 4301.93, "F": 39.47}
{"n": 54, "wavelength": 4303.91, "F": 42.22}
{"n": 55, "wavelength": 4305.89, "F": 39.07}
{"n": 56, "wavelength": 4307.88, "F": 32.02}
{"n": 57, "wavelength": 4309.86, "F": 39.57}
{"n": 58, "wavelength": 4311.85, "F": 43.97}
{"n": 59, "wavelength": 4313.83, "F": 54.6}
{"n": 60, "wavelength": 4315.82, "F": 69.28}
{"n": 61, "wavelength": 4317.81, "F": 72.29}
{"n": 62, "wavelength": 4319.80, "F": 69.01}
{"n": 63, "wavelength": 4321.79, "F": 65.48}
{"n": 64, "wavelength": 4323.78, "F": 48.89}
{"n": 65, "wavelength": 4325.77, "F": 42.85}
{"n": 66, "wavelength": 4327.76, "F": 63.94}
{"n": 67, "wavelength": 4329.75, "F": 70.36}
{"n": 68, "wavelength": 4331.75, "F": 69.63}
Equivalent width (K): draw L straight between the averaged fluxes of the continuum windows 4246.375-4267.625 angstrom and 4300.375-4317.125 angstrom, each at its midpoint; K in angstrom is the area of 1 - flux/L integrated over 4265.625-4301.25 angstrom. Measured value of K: -2.6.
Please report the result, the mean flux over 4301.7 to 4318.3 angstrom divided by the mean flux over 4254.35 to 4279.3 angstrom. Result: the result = 0.87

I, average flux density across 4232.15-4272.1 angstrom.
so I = 56.3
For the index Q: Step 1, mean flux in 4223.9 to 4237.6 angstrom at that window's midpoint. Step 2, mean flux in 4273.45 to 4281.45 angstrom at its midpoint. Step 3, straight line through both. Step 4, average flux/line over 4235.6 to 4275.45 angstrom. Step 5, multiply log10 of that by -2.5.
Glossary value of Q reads -0.02 mag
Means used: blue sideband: 51.8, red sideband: 57.3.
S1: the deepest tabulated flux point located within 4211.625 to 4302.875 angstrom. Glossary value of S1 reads 34.88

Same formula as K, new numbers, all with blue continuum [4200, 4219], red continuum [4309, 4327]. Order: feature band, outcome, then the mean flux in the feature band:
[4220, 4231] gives 1.4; 52.1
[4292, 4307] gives 3.0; 45.6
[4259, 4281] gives 1.1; 55.4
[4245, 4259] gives 0.8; 55.6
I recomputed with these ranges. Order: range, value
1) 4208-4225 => 61.9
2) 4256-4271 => 56.1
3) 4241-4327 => 53.7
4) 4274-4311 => 49.9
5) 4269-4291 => 54.8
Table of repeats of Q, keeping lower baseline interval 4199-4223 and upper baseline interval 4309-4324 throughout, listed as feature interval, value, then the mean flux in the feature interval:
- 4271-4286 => 0.06 mag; 55.9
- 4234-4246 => 0.03 mag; 58.6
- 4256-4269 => 0.06 mag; 56.7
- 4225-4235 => 0.17 mag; 51.3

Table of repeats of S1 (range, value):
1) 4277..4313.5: 32.02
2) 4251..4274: 44.24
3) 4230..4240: 53.83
